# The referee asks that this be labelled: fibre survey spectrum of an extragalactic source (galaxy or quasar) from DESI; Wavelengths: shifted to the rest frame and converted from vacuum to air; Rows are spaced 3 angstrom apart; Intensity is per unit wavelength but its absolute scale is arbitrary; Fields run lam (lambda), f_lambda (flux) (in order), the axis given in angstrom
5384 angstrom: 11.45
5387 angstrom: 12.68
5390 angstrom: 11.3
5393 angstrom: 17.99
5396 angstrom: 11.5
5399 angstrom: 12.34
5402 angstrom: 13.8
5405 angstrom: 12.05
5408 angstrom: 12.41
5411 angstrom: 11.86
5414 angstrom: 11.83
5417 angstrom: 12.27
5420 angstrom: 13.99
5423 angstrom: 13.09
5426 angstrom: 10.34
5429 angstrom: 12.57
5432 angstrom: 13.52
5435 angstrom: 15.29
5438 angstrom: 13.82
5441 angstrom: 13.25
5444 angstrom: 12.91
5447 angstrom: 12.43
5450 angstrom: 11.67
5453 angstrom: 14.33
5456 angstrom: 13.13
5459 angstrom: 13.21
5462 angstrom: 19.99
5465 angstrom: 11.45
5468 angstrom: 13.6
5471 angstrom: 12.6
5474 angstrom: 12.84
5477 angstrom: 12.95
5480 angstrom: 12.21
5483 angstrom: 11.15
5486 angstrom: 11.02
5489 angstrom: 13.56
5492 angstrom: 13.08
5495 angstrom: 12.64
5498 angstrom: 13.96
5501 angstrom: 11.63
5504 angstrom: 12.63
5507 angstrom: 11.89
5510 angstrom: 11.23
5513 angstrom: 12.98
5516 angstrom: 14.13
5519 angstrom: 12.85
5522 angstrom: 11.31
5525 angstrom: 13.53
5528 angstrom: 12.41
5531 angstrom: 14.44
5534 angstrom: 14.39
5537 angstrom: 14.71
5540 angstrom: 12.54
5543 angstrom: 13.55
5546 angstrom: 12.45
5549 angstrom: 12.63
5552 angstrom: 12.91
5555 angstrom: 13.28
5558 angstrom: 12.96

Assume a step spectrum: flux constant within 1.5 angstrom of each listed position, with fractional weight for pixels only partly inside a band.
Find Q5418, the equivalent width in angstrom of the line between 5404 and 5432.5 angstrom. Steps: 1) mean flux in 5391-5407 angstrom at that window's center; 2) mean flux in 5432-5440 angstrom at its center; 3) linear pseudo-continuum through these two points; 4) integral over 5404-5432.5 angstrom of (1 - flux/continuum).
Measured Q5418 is 3.1 angstrom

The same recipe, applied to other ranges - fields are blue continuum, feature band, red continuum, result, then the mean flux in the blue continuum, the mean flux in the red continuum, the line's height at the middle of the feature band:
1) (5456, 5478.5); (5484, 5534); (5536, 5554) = 2.45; 13.8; 13.1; 13.4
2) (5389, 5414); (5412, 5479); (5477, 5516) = -2.91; 12.9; 12.4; 12.7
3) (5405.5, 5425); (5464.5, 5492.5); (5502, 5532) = 0.35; 12.5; 12.7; 12.6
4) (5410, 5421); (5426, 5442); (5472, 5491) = -1.26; 12.4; 12.3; 12.4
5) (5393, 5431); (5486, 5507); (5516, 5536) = 0.61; 12.6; 13.3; 13.1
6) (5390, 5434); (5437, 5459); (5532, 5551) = -0.17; 12.8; 13.4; 13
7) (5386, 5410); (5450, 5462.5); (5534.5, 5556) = -1.23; 13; 13.2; 13.1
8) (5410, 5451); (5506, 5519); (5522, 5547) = 0.64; 12.8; 13.4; 13.3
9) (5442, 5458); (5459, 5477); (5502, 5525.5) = -1.58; 12.9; 12.5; 12.8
